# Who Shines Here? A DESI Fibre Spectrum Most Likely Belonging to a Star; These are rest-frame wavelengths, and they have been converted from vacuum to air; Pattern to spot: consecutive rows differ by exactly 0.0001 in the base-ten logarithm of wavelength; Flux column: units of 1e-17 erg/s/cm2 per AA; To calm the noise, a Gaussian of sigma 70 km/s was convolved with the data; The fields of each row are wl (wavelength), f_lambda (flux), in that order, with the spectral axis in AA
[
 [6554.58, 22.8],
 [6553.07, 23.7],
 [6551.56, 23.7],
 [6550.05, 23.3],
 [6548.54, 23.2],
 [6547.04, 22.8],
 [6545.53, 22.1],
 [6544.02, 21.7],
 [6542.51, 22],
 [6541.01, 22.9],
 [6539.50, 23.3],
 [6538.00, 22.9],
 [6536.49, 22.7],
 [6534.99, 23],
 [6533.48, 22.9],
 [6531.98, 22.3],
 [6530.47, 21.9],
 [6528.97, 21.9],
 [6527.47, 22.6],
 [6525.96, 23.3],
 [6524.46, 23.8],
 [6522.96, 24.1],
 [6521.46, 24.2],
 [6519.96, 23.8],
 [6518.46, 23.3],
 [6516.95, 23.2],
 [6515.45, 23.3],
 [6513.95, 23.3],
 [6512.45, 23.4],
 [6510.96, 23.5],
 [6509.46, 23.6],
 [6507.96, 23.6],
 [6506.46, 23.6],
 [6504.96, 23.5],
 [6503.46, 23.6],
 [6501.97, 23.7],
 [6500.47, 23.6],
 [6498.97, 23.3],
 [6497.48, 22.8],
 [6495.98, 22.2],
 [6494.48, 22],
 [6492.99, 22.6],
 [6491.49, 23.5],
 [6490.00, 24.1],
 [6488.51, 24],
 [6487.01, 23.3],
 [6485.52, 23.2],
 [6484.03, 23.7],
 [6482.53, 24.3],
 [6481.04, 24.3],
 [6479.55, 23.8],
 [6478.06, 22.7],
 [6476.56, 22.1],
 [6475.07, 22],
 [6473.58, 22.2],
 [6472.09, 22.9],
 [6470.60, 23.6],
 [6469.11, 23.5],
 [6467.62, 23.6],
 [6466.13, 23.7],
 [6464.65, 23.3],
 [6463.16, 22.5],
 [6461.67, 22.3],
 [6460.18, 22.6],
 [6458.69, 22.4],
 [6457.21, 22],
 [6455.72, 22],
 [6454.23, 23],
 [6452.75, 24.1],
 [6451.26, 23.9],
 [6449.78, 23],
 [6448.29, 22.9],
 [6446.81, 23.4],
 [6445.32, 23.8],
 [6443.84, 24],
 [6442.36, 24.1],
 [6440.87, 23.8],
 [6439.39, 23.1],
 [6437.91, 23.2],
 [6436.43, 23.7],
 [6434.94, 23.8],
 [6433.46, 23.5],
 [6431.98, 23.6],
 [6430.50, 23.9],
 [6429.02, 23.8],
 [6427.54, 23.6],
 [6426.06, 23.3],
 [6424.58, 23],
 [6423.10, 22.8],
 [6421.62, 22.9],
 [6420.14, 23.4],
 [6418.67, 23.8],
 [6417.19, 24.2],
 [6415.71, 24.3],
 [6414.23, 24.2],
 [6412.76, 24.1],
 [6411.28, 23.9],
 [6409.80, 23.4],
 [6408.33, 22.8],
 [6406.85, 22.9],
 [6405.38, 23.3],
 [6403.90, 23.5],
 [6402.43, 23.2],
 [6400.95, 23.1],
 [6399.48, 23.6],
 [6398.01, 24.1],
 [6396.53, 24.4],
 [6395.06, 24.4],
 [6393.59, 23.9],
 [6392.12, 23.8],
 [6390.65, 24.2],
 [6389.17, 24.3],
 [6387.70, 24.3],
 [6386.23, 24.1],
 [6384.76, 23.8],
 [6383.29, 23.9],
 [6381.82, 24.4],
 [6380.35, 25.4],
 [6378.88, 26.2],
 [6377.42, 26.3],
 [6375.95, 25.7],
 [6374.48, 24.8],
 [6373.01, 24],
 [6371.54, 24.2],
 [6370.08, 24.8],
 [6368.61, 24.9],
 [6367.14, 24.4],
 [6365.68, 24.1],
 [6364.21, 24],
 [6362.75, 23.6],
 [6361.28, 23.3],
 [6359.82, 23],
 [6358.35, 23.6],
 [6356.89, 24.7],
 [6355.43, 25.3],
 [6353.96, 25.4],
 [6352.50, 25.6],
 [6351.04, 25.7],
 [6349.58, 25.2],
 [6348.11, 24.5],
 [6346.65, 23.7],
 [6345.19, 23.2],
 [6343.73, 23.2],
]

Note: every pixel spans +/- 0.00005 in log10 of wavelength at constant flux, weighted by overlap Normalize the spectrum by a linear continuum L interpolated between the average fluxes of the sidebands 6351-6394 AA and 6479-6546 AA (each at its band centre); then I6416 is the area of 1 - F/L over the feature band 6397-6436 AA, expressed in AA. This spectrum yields 0.9 AA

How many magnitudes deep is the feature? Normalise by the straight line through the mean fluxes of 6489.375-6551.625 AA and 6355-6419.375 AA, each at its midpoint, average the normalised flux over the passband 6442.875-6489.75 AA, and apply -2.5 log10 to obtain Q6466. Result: 0.015 mag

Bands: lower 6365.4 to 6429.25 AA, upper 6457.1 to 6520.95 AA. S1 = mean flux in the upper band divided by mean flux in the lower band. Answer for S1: 0.97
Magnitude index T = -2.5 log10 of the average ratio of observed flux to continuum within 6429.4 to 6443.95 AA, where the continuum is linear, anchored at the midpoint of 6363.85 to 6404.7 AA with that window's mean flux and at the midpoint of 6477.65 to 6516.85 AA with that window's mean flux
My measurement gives 0.01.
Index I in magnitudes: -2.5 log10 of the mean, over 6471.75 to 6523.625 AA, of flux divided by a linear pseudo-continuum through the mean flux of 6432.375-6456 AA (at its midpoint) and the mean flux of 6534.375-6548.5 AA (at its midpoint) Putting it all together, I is -0.01 mag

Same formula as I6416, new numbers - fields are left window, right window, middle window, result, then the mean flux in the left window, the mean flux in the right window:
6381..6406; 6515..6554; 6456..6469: 0.36 AA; 23.9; 23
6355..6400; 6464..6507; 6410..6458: 0.59 AA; 24.4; 23.3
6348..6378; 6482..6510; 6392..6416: 0.54 AA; 24.6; 23.4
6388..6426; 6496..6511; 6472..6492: 0.14 AA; 23.7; 23.4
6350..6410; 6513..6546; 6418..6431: 0.27 AA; 24.3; 22.9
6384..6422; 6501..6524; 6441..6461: 0.43 AA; 23.8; 23.6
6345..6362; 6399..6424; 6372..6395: -0.60 AA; 24.5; 23.5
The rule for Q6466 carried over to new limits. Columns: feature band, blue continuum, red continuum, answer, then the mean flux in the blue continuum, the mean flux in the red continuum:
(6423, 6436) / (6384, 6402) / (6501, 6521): 0.01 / 24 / 23.5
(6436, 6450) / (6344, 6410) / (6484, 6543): 0.01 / 24.2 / 23.2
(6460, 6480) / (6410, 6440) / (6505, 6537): 0.02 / 23.6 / 23.2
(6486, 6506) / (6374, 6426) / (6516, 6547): 0.00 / 24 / 22.9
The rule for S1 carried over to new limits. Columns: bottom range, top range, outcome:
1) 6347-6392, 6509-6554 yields 0.94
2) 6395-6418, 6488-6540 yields 0.98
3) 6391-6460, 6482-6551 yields 0.99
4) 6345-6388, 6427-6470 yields 0.95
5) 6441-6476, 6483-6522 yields 1.01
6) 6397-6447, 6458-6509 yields 0.98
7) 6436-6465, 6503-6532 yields 1.01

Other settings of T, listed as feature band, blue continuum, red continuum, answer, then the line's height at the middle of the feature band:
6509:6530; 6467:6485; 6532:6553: -0.02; 23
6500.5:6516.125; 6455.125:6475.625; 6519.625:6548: -0.03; 22.8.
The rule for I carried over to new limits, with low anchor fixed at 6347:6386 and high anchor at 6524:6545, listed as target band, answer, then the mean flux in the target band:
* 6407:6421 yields 0.01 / 23.7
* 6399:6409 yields 0.05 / 23.2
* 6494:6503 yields 0.00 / 23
